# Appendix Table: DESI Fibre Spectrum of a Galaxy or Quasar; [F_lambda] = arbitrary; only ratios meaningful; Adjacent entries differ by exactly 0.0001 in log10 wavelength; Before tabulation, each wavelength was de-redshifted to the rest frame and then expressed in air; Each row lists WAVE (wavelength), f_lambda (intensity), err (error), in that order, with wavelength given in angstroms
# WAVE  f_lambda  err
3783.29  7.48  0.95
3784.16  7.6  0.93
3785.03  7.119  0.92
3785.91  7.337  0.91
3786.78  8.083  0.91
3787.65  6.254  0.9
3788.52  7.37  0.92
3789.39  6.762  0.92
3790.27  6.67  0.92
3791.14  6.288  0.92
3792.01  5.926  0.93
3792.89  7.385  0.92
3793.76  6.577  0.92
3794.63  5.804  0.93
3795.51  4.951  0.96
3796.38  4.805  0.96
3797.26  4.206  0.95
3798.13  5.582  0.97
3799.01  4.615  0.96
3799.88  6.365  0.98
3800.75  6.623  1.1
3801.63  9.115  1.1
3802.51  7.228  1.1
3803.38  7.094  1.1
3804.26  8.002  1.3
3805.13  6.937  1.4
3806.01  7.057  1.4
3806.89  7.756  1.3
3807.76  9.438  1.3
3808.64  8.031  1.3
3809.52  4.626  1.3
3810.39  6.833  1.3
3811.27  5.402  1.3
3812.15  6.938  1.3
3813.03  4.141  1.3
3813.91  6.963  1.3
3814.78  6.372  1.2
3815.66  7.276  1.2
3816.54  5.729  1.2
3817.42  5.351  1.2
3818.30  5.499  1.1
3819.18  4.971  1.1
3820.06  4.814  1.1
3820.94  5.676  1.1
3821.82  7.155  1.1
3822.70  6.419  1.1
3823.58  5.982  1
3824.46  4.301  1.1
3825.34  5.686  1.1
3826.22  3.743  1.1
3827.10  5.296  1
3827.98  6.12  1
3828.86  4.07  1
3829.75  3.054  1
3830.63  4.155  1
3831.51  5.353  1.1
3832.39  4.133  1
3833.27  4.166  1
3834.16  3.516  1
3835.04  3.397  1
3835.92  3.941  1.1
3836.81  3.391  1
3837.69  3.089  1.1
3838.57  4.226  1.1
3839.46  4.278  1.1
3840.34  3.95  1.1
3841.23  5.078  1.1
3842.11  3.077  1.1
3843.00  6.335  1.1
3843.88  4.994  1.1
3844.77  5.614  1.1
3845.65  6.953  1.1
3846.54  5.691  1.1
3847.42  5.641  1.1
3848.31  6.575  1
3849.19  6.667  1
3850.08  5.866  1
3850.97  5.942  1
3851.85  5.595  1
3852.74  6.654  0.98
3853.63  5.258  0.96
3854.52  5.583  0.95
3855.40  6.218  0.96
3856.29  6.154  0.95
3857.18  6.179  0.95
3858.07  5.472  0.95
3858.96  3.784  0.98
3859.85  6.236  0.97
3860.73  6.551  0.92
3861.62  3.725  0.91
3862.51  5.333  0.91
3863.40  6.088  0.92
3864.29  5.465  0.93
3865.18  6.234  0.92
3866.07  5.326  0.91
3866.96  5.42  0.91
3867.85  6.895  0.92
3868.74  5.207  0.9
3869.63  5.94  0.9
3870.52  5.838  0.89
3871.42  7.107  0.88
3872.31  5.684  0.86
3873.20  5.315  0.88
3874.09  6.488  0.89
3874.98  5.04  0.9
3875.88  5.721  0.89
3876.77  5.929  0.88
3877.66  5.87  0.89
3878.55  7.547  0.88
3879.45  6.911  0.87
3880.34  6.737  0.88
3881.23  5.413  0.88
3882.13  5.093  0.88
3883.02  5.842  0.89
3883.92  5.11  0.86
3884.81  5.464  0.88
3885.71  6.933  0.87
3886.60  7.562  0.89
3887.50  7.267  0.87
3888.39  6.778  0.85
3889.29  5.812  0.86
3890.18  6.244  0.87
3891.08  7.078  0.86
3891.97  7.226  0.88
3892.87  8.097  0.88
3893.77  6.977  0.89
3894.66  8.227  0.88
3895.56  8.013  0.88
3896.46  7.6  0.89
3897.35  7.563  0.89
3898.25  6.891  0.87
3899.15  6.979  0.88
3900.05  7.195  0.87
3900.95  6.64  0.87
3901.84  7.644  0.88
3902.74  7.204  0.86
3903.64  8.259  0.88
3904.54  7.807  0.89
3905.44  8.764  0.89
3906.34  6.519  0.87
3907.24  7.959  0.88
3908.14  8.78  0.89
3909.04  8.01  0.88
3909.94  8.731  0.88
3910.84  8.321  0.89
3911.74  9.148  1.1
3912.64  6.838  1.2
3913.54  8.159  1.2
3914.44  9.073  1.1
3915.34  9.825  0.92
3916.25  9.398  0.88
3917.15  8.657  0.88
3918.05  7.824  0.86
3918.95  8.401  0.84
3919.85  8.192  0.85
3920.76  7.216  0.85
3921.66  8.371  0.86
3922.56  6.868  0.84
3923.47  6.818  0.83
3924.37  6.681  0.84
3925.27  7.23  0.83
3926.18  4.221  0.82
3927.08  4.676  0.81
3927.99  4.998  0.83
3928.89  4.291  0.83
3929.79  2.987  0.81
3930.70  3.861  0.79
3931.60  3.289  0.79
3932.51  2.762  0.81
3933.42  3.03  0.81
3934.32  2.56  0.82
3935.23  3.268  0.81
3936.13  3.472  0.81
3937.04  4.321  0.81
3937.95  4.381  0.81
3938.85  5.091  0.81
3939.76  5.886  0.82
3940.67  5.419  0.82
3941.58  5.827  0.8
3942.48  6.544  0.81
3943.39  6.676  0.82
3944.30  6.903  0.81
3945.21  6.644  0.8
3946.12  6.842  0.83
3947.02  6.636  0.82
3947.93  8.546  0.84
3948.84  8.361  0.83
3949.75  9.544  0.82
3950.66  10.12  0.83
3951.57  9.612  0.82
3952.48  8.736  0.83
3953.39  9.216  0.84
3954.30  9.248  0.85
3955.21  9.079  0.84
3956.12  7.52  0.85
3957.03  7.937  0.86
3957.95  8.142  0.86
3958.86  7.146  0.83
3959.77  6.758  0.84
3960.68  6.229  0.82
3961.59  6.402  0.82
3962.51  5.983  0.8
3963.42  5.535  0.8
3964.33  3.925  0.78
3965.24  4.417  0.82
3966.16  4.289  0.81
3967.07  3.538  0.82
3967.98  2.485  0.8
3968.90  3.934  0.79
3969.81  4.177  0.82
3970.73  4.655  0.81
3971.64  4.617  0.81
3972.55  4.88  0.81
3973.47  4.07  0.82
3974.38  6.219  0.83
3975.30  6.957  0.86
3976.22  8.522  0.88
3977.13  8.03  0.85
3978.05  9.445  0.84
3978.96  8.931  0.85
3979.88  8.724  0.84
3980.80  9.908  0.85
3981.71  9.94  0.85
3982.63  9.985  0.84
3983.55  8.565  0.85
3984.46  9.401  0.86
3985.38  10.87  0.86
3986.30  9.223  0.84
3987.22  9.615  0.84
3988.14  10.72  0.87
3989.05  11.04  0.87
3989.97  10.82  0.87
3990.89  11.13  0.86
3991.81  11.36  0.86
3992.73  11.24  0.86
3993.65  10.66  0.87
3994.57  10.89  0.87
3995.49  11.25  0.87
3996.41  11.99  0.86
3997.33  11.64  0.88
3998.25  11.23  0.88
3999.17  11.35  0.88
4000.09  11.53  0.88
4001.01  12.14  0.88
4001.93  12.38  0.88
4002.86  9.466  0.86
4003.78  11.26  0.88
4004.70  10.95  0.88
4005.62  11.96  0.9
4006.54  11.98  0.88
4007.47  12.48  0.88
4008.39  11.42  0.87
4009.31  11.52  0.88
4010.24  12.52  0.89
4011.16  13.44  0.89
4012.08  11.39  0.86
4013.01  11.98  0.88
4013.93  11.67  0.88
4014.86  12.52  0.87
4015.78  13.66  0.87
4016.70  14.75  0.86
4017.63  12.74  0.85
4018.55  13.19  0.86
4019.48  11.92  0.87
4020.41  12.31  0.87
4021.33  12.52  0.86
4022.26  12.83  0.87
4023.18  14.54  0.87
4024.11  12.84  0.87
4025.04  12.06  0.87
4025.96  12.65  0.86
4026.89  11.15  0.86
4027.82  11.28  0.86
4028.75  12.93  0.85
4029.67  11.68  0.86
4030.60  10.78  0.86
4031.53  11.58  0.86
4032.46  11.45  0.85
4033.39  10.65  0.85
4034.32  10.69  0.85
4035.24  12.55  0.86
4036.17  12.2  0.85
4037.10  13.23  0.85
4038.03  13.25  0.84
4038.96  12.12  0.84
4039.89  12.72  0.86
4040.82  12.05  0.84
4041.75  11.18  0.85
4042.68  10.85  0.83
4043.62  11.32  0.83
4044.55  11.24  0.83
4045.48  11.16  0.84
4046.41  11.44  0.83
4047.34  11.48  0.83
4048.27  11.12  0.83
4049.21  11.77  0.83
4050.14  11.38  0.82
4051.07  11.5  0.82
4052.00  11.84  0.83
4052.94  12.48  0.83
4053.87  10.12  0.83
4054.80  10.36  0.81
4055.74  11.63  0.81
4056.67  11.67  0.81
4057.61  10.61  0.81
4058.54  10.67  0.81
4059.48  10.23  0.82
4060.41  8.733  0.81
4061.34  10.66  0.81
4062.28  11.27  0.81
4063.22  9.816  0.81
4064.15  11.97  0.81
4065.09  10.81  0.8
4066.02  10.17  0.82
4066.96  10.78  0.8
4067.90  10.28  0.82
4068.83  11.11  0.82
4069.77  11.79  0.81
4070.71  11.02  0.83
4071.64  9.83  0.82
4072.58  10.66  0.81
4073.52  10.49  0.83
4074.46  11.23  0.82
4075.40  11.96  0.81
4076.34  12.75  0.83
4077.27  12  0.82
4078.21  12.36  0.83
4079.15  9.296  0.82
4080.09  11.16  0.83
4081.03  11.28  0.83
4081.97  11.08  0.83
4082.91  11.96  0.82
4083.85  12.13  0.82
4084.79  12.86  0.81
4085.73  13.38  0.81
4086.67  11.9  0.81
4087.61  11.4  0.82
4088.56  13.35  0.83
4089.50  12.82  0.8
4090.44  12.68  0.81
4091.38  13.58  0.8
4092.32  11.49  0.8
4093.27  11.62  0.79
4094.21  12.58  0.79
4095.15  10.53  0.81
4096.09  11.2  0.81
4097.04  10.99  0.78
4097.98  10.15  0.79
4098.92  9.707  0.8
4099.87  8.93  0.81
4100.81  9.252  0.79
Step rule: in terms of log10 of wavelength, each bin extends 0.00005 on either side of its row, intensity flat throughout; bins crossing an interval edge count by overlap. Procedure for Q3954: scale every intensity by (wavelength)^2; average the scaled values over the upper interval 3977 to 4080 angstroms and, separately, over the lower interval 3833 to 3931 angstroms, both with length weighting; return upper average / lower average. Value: 1.93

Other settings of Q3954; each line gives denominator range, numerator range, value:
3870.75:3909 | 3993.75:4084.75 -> 1.83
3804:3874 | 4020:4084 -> 2.30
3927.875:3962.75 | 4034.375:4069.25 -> 1.89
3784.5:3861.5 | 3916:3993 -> 1.29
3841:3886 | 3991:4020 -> 2.20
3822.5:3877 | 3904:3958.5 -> 1.36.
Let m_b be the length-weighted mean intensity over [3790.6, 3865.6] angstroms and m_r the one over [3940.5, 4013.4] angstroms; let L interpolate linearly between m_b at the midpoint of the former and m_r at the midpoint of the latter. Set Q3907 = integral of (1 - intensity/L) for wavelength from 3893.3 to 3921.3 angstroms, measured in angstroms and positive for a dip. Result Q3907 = -2.6 angstroms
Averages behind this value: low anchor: 5.63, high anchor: 8.73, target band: 7.96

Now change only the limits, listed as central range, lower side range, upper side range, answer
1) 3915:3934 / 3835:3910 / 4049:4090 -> 3.4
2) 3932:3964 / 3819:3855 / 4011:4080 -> 7.5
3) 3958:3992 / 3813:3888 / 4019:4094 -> 7.0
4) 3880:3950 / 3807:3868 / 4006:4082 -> 9.2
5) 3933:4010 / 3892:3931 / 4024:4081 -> 8.9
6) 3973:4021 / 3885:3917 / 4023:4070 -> -3.0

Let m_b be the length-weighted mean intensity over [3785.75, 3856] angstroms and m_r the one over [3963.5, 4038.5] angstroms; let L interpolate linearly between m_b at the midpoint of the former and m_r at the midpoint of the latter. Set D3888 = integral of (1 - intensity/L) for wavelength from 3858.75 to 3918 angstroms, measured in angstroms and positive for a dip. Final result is 4.9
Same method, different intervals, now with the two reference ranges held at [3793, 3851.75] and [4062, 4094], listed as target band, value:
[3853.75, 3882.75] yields 3.7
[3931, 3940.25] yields 5.0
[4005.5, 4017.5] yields -2.9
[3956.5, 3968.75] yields 4.5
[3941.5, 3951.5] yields 1.0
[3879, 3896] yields 1.1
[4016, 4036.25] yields -3.8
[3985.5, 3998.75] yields -1.9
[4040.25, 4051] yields -0.6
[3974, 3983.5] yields 0.6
